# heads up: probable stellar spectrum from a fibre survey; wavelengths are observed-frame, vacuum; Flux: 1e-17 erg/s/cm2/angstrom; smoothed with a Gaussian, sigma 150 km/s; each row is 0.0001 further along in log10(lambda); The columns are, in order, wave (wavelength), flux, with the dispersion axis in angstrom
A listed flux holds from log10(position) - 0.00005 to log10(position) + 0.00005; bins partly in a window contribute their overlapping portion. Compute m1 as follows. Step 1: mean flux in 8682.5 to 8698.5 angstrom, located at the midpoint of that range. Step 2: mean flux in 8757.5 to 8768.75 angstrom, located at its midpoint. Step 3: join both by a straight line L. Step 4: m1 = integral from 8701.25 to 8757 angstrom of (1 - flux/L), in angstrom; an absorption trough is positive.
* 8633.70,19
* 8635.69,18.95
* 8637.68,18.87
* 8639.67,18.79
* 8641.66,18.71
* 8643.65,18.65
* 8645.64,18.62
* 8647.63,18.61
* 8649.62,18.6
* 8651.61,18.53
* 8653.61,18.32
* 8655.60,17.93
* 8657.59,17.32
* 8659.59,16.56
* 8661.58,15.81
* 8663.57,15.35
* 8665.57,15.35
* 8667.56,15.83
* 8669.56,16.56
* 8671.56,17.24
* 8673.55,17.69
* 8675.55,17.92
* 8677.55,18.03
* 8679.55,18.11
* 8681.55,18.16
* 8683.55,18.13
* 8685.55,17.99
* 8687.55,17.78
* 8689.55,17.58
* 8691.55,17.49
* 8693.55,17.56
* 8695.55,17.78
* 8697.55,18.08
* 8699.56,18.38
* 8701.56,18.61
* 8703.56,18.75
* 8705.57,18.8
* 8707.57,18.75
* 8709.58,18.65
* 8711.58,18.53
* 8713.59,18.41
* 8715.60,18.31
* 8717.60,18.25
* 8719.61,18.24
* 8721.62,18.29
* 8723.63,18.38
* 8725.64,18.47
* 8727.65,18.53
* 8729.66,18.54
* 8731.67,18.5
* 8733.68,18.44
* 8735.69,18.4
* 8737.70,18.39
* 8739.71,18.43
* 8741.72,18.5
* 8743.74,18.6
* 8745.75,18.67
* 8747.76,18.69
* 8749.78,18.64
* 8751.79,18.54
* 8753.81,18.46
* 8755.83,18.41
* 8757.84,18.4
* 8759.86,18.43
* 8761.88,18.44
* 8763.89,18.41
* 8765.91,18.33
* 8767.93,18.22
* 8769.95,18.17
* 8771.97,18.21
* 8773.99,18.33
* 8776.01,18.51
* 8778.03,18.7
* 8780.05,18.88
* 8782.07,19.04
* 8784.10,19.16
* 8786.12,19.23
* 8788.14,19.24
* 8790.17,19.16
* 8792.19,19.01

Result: -1.2 angstrom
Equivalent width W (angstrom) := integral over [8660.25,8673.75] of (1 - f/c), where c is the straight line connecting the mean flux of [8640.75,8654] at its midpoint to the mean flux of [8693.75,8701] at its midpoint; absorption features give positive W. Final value 1.6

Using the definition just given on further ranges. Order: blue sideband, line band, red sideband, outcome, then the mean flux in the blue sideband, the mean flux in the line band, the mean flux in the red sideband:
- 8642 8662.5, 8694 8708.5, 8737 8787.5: -0.2 angstrom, 17.9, 18.4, 18.6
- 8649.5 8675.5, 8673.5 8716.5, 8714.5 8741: -1.2 angstrom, 17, 18.2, 18.4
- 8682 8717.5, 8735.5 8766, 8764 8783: -0.2 angstrom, 18.2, 18.5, 18.5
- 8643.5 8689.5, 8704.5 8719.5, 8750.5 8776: -0.5 angstrom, 17.5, 18.5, 18.4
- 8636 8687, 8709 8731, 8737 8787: -0.3 angstrom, 17.7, 18.4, 18.6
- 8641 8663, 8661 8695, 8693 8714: 1.7 angstrom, 17.9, 17.2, 18.4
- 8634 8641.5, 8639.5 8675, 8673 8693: 1.9 angstrom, 18.9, 17.4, 17.9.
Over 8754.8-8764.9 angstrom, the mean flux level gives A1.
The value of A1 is 18.4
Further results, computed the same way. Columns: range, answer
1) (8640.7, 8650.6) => 18.6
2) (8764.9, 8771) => 18.2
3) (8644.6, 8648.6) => 18.6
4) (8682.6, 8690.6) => 17.9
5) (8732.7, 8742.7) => 18.4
